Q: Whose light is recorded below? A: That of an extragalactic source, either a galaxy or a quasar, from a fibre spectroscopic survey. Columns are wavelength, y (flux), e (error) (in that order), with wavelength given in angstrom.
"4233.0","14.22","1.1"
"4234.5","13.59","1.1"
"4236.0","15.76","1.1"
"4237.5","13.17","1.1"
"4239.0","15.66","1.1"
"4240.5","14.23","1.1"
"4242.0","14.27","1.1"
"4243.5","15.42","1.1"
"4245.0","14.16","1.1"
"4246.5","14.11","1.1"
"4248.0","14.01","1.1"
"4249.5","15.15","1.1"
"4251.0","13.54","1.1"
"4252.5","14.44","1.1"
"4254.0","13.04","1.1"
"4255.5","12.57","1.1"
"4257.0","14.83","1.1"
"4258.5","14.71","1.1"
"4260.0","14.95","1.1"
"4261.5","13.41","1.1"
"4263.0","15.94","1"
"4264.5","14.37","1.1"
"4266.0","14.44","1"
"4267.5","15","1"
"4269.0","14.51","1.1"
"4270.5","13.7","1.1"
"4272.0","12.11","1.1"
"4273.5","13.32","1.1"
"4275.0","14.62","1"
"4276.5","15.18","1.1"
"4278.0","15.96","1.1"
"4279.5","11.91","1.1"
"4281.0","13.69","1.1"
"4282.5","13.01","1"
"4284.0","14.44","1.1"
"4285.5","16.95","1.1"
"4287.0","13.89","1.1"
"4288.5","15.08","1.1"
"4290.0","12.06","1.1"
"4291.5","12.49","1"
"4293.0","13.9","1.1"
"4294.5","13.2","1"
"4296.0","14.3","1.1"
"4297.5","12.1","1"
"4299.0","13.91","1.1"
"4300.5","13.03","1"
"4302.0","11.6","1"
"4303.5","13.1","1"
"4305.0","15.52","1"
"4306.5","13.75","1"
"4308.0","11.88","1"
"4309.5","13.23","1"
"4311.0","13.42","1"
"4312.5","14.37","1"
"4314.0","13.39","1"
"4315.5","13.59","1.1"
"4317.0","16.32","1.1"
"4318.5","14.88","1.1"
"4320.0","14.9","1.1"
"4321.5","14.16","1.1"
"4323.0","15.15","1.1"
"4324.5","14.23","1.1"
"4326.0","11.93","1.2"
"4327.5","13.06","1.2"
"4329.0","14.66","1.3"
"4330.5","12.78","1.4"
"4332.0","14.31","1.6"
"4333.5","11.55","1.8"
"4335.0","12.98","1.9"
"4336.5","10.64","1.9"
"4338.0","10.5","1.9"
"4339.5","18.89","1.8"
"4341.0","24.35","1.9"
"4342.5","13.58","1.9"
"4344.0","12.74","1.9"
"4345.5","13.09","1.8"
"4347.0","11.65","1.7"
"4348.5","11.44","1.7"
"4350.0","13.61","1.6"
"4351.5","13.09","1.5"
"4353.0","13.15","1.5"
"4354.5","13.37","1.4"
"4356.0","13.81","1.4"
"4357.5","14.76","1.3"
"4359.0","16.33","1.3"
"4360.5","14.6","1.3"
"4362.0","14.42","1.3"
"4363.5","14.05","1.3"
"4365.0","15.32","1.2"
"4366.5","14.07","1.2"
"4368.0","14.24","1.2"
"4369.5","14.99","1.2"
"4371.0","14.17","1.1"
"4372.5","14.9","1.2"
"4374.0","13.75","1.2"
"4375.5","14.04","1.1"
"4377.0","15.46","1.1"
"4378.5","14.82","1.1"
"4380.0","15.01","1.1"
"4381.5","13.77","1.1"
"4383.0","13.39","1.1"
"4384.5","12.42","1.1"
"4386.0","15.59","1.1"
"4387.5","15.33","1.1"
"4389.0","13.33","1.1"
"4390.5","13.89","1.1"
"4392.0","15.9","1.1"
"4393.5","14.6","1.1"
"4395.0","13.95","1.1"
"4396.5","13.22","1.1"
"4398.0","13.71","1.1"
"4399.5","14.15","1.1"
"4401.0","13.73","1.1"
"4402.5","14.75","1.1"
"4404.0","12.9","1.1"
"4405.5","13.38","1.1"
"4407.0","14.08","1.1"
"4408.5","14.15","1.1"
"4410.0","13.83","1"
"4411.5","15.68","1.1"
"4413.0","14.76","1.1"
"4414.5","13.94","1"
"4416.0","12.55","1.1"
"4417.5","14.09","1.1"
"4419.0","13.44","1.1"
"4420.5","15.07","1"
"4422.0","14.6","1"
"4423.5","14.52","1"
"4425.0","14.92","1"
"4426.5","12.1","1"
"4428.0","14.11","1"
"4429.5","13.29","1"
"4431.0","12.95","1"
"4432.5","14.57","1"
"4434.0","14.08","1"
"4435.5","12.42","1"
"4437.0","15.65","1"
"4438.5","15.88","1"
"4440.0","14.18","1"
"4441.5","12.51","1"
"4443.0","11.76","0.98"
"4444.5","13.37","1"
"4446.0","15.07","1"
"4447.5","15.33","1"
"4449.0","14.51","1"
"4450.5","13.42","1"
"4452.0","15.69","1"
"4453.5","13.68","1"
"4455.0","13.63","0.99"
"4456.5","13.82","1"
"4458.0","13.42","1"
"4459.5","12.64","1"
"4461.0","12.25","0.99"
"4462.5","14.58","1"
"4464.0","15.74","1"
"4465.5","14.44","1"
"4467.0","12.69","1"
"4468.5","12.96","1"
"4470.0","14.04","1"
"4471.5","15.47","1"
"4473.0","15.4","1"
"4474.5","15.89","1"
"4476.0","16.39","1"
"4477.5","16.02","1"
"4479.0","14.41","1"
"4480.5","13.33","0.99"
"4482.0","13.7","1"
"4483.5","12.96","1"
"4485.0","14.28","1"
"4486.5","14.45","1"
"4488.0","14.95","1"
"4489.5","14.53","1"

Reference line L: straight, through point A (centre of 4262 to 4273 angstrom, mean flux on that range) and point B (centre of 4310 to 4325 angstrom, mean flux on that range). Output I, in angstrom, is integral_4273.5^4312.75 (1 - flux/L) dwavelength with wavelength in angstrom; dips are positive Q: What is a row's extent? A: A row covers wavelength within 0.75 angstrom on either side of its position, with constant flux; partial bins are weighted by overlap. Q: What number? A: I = 1.75 angstrom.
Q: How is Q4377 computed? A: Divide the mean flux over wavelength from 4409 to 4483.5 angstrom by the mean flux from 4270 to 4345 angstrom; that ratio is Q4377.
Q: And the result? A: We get 1.02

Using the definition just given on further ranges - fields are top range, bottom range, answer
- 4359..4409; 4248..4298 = 1.02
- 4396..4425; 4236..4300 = 1.00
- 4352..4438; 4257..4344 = 1.01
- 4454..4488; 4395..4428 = 1.02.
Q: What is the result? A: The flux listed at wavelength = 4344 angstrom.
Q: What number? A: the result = 12.74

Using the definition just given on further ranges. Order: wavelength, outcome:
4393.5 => 14.6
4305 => 15.52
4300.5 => 13.03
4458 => 13.42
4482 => 13.7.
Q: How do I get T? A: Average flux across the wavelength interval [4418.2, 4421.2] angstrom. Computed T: 14.2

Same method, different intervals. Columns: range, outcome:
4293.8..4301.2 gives 13.3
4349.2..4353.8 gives 13.3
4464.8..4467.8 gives 13.5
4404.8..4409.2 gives 13.9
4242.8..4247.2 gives 14.6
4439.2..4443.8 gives 12.9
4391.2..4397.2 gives 14.4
